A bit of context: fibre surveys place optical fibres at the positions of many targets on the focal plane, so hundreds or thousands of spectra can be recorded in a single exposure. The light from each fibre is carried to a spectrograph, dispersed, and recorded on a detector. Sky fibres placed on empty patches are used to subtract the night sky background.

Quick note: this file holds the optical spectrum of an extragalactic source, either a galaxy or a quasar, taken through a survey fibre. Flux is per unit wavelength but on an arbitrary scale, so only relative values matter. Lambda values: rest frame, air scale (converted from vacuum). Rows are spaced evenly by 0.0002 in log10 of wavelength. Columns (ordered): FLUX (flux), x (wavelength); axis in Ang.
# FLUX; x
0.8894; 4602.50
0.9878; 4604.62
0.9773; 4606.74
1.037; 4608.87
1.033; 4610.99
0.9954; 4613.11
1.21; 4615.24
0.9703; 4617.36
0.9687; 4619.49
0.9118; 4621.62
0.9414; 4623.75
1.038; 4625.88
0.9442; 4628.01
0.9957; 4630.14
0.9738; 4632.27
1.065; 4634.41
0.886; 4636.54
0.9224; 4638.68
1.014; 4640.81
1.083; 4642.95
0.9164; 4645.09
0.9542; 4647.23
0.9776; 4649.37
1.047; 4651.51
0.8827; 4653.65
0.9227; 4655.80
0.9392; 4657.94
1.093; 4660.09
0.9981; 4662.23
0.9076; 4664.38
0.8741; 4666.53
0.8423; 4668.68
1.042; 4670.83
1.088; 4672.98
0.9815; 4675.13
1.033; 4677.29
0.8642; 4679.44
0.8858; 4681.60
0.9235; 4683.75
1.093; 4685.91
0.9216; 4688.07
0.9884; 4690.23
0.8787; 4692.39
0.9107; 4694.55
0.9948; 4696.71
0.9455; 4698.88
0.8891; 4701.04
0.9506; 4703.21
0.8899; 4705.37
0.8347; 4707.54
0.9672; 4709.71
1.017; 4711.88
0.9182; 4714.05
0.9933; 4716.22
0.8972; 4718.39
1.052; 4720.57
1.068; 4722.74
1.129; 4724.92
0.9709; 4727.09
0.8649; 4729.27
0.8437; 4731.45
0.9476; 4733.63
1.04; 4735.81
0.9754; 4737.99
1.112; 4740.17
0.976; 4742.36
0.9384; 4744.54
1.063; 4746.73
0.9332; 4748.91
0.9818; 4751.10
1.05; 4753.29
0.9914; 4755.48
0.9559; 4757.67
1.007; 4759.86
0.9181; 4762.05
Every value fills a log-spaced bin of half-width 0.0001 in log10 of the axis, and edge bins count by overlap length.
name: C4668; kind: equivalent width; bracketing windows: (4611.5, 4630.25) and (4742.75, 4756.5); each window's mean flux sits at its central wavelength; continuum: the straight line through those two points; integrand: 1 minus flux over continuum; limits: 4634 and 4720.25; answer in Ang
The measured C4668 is 3.5 Ang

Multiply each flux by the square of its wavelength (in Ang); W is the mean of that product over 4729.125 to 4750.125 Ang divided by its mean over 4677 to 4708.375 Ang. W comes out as 1.07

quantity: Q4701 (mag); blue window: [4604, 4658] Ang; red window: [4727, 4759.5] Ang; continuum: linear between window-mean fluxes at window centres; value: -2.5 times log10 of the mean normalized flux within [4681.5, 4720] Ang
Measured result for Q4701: 0.04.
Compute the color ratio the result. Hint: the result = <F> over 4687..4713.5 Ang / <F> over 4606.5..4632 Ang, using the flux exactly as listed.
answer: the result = 0.93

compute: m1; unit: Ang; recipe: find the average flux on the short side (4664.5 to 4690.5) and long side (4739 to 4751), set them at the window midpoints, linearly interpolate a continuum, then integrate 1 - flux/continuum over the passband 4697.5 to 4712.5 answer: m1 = 0.8 Ang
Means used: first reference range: 0.959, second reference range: 1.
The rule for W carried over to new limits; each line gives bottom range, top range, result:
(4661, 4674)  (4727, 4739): 1.00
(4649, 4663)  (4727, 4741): 1.01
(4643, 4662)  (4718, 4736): 1.04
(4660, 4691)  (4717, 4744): 1.05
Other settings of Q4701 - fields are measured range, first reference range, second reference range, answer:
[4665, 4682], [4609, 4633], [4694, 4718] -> 0.01 mag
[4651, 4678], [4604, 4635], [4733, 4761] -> 0.03 mag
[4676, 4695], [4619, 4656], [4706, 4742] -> 0.03 mag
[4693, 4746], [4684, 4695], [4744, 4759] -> 0.01 mag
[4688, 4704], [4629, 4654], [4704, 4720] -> 0.01 mag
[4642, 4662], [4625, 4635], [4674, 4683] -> -0.01 mag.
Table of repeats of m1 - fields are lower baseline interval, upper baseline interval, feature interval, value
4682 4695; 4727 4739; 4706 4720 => 0.0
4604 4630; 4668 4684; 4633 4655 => 0.2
